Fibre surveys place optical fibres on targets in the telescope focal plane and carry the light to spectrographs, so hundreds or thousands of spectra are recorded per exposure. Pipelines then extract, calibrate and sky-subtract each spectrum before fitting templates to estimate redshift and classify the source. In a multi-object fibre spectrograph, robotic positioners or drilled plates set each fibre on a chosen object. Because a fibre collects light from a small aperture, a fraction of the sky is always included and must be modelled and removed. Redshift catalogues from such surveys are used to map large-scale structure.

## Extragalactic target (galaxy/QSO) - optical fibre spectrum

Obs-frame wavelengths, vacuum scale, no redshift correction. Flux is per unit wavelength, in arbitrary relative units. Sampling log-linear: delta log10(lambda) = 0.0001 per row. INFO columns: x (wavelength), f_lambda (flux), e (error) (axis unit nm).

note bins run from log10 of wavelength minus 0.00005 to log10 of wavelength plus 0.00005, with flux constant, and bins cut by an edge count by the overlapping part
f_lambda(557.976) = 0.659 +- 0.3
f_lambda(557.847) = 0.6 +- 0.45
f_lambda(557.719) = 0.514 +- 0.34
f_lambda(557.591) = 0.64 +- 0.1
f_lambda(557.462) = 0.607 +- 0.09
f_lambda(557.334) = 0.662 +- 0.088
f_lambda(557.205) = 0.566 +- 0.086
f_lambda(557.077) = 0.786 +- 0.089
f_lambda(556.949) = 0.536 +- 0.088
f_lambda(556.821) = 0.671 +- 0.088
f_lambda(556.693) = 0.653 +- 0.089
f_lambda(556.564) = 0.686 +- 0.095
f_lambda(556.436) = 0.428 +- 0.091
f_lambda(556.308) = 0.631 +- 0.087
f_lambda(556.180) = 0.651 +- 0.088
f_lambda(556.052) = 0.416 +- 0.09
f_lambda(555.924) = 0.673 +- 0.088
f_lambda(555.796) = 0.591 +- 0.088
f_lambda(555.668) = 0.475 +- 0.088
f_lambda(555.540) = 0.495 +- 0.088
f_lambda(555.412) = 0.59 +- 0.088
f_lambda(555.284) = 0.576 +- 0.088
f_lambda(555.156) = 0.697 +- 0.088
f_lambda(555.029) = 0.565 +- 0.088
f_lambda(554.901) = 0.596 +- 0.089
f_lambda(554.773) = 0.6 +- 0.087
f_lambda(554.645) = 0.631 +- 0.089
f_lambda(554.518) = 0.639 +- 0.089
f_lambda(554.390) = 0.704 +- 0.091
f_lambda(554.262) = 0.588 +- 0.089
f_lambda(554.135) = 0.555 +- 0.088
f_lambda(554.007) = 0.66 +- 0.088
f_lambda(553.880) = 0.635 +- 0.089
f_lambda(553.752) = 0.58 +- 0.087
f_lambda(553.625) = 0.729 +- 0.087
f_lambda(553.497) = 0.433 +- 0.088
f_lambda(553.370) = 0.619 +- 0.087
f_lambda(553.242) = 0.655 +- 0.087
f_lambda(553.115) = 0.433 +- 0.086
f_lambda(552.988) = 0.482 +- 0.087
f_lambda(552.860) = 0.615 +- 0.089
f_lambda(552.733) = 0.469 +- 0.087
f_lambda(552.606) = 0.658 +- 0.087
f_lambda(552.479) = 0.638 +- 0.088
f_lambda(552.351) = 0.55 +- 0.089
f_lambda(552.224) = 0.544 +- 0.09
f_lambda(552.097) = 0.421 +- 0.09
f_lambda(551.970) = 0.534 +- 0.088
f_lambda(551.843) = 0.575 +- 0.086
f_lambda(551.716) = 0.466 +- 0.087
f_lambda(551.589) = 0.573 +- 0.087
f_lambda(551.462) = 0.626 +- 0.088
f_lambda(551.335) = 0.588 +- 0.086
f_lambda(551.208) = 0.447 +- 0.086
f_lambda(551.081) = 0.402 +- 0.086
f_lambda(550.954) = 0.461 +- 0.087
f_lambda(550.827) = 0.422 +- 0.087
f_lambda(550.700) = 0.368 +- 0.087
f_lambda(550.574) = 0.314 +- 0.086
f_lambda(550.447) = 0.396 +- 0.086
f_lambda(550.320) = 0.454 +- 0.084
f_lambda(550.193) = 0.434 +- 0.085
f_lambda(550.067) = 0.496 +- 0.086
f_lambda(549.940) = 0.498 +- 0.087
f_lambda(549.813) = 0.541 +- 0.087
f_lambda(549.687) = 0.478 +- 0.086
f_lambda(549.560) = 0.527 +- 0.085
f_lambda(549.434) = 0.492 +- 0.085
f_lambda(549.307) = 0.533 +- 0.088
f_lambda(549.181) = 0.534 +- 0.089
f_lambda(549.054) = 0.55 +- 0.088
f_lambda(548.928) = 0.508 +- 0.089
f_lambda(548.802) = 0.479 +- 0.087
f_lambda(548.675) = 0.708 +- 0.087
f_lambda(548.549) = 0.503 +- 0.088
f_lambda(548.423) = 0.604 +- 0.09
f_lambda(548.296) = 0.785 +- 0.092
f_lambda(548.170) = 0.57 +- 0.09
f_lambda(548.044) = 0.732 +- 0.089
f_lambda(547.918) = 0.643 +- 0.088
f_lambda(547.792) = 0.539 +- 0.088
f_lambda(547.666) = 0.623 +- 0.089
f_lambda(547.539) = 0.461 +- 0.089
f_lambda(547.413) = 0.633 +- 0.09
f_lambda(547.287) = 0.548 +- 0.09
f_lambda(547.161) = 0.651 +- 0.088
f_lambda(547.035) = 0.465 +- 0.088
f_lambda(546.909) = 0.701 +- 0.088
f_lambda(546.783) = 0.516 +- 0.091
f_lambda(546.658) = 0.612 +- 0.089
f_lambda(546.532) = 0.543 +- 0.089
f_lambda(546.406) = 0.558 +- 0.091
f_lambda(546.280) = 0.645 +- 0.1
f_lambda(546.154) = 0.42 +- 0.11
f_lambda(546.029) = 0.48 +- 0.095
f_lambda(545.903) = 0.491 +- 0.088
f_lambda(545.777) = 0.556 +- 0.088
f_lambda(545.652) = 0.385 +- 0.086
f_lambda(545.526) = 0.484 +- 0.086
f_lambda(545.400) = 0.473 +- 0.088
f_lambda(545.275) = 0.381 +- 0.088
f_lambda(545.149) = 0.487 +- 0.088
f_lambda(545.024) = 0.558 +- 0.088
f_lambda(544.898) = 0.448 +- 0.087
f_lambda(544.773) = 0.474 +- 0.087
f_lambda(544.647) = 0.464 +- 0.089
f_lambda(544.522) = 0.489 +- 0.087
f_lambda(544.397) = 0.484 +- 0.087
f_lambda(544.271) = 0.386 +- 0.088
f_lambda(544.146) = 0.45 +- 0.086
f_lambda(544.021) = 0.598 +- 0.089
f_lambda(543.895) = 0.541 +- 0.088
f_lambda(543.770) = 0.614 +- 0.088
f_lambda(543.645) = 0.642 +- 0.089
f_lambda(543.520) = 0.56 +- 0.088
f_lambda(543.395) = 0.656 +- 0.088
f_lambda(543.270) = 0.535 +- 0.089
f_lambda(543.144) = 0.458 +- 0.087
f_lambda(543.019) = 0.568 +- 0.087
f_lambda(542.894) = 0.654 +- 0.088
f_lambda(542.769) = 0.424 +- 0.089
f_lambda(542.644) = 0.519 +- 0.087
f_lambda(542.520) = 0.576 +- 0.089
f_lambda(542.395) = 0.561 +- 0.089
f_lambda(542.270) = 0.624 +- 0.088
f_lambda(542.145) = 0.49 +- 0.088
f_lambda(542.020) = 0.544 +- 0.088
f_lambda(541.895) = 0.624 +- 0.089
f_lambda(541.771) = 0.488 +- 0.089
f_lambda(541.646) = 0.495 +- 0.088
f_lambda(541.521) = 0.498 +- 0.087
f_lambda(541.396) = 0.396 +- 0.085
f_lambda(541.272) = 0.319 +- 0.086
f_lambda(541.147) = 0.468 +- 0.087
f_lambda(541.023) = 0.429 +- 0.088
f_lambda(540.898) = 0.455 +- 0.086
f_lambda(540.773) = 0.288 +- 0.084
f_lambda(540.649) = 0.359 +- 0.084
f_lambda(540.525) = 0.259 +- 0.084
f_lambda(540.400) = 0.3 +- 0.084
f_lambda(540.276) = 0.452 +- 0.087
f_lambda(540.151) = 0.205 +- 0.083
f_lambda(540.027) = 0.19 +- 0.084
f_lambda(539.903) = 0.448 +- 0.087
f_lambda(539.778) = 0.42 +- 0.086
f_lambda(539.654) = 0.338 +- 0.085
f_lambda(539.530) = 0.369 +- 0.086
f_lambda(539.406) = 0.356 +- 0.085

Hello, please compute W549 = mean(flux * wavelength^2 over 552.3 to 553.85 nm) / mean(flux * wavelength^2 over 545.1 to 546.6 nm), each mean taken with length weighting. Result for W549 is 1.20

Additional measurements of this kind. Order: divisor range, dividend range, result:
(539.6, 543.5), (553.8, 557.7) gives 1.40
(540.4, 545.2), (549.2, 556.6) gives 1.14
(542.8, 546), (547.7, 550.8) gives 1.05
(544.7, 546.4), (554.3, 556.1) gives 1.26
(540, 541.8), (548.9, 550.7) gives 1.32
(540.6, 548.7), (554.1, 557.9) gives 1.19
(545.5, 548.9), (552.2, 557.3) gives 1.07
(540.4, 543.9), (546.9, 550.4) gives 1.15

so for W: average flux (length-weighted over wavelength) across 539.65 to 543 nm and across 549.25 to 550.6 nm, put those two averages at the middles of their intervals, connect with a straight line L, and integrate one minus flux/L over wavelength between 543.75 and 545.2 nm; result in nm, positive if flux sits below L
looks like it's -0.14 nm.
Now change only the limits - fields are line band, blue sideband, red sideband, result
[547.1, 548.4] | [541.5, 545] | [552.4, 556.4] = -0.15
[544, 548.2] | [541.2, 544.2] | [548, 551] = -0.02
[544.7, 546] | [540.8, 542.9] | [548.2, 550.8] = 0.07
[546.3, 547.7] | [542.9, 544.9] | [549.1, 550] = -0.14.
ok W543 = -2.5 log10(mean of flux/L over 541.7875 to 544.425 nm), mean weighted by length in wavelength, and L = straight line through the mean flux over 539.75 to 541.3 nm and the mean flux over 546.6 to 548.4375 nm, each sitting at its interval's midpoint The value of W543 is -0.23 mag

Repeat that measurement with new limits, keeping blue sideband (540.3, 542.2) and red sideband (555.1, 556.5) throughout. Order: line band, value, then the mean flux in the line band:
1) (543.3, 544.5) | -0.203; 0.546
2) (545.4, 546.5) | -0.065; 0.502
